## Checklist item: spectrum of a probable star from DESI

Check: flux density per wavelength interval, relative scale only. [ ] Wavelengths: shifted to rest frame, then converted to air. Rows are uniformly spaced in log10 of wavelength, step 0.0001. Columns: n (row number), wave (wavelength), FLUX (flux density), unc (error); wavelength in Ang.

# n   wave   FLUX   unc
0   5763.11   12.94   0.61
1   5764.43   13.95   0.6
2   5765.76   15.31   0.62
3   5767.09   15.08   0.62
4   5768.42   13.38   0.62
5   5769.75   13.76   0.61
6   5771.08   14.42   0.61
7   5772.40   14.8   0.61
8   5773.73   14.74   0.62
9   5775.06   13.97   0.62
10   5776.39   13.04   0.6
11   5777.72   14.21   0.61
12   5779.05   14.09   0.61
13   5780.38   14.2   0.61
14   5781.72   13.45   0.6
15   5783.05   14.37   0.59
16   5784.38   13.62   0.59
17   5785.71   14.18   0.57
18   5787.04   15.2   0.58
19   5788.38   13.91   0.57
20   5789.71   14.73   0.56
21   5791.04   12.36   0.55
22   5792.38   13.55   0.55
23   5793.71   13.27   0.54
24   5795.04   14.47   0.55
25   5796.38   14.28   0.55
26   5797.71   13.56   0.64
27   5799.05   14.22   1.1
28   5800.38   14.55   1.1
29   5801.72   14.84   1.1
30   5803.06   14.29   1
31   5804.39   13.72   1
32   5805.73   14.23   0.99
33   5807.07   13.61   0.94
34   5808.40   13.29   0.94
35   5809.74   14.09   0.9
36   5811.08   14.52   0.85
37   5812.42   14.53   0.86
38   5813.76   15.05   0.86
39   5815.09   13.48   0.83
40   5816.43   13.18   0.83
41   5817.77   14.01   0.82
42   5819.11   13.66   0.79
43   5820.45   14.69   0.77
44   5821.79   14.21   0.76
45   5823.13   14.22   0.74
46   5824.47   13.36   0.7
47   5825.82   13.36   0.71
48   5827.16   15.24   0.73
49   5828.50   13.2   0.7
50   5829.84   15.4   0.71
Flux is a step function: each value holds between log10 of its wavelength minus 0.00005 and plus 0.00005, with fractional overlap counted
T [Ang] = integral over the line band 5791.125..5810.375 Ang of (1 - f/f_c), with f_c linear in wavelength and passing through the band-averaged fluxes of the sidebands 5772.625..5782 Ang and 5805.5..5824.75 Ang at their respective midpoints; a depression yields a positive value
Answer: 0.09 Ang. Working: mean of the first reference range 14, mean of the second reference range 14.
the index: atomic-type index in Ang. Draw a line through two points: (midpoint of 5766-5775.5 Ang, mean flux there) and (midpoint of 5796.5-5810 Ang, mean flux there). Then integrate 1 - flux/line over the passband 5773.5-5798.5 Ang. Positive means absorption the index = 0.5 Ang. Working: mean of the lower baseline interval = 14.4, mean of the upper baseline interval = 14.1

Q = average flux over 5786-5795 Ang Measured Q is 13.9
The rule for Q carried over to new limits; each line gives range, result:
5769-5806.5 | 14.1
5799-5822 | 14.1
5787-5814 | 14.1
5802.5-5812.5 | 14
